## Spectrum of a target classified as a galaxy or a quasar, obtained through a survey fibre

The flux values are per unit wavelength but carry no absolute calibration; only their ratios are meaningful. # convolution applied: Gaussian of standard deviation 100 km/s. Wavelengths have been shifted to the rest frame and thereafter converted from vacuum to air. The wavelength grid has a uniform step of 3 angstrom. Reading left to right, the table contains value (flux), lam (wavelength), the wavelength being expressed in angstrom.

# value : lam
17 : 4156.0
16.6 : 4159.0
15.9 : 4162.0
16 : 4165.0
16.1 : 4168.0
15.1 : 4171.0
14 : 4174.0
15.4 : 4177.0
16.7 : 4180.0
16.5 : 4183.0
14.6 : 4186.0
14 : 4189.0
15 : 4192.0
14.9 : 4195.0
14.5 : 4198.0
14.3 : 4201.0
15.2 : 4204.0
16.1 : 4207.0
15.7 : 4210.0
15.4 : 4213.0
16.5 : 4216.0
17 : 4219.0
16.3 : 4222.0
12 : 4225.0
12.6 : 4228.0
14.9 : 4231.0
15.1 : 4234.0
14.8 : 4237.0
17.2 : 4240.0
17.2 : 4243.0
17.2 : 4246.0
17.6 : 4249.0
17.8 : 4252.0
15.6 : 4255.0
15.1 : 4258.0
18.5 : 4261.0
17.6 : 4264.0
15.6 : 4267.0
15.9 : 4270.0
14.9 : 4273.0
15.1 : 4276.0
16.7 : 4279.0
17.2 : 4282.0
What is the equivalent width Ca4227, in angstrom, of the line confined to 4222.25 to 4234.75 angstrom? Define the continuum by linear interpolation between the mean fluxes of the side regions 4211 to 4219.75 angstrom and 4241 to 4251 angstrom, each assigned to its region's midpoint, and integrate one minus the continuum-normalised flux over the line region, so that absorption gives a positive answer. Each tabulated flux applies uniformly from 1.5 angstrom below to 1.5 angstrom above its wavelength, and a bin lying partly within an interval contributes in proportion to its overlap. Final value 2.1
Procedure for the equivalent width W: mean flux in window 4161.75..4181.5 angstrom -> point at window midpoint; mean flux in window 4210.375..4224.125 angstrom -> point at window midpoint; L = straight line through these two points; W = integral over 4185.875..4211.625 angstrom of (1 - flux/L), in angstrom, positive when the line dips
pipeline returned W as 1.5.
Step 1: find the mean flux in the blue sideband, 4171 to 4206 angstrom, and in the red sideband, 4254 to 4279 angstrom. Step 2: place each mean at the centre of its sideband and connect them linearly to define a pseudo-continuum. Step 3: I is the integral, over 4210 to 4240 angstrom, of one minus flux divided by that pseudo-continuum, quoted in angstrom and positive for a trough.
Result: 0.8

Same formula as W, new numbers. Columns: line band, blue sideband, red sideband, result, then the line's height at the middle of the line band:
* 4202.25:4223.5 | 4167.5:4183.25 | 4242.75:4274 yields 0.04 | 16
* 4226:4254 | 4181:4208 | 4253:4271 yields 0.04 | 16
